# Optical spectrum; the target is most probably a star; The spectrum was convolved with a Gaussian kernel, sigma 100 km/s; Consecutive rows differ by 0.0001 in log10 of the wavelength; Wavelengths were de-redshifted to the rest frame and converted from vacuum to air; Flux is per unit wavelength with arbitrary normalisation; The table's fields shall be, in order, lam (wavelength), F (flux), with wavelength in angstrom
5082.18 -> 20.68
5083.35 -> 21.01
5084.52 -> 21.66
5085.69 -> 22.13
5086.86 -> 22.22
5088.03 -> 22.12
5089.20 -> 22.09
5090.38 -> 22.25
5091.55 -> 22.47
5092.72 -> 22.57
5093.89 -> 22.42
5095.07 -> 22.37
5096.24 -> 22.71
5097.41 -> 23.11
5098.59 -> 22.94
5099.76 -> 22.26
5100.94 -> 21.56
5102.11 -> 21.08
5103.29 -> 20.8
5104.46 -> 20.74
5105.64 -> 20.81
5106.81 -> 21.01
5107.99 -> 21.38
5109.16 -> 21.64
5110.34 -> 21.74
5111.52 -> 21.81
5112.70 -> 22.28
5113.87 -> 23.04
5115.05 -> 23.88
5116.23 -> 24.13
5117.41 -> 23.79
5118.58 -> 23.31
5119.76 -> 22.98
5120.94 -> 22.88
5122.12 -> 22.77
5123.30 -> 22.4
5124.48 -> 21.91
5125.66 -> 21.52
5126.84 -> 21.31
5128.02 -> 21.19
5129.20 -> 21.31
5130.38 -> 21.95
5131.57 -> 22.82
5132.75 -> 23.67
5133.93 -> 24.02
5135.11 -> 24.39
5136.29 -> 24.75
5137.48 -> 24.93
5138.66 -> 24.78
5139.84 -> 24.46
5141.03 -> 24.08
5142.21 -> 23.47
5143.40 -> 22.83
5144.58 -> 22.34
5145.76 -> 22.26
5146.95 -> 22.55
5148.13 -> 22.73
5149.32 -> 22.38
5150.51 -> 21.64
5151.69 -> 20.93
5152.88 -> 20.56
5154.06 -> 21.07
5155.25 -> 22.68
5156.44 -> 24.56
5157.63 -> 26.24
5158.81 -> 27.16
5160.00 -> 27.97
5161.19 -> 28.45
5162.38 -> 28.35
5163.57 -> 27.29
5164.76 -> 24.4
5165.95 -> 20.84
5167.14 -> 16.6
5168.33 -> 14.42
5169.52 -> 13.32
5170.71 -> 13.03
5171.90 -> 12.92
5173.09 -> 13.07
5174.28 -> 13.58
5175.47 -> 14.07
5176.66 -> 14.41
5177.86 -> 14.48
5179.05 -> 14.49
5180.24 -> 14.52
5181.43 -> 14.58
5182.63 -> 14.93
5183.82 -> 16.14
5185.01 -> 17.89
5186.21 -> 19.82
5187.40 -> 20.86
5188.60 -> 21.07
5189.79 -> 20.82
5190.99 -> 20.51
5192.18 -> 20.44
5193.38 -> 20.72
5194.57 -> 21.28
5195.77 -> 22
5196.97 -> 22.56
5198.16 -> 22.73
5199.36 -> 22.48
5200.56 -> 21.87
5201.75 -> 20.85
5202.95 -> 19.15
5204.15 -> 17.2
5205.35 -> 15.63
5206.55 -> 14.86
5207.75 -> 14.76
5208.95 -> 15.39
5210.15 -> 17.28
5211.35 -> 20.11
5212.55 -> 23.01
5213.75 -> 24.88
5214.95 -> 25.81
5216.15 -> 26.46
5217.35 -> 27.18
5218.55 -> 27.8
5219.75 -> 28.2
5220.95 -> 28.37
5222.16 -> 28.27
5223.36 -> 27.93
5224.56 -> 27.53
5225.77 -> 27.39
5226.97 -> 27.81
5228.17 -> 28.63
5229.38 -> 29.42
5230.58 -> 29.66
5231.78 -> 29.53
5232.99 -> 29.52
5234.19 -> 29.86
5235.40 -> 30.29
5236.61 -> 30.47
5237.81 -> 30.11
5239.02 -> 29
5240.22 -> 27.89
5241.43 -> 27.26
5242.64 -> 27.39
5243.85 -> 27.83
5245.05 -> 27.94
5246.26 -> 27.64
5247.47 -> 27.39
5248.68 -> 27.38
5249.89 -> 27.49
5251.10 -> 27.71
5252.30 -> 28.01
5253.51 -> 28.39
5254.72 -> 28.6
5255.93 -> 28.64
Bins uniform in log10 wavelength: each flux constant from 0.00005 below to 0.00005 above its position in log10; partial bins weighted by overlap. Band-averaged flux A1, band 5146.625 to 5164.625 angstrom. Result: 24.3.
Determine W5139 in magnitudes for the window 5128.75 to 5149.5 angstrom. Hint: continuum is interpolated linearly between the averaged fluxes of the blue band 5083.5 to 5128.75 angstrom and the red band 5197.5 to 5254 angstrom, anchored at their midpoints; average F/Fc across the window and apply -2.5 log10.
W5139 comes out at -0.01 mag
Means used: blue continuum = 22.2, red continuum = 25.6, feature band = 23.3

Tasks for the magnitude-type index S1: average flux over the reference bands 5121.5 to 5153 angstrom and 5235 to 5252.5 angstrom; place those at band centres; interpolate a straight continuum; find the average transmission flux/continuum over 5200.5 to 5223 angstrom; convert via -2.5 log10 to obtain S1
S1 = 0.207 mag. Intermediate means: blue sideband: 22.8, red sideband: 28.2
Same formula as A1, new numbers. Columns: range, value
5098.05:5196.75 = 21.2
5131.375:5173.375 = 22.3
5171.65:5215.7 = 18.5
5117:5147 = 23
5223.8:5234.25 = 28.8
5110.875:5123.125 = 23.1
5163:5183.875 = 15.9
